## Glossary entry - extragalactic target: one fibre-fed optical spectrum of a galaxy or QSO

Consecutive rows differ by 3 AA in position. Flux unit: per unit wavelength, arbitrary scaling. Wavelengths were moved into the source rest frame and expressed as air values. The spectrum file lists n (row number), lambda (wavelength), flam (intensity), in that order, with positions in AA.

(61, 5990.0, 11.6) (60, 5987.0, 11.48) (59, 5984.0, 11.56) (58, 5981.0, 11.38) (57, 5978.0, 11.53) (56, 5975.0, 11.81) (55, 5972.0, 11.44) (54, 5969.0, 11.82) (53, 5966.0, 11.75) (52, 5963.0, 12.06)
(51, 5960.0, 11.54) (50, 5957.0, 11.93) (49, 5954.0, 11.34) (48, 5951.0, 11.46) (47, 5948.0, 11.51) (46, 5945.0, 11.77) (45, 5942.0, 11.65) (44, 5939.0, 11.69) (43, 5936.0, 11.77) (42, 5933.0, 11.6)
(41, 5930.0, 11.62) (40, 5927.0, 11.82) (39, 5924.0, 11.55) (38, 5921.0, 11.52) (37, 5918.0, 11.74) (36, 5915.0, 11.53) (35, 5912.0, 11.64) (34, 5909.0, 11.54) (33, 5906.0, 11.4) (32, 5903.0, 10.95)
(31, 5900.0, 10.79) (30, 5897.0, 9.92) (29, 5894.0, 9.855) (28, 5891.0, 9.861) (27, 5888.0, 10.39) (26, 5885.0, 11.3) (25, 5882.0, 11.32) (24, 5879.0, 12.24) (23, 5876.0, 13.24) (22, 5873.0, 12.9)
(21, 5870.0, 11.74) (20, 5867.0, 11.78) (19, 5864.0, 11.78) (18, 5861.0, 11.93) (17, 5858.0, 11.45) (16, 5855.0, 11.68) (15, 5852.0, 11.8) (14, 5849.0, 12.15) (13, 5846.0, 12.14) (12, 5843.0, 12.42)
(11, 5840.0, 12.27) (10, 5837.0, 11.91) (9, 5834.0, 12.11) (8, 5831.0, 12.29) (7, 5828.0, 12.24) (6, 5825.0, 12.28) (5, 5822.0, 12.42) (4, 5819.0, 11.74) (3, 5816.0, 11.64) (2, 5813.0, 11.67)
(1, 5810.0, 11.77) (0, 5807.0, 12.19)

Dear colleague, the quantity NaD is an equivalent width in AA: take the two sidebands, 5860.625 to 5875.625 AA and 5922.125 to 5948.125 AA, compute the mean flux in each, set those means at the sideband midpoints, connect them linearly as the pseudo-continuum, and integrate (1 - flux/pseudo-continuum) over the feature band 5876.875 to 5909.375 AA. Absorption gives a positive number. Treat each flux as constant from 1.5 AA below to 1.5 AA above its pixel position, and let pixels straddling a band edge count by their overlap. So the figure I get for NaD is 2.9 AA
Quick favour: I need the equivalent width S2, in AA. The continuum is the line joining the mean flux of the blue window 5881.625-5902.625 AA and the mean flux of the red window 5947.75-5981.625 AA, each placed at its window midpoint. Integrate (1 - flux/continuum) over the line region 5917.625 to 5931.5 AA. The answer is -0.8 AA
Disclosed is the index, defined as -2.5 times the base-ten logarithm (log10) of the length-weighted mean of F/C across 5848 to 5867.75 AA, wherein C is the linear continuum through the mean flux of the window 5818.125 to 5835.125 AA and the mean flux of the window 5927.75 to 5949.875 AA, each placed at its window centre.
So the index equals 0.02 mag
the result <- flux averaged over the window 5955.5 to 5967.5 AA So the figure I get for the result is 11.8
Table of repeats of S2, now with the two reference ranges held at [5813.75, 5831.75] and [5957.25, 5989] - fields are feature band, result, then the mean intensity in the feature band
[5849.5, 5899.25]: 2.0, 11.5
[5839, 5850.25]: -0.2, 12.2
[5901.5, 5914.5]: 0.5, 11.4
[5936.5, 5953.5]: 0.2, 11.6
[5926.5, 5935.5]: 0.1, 11.7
